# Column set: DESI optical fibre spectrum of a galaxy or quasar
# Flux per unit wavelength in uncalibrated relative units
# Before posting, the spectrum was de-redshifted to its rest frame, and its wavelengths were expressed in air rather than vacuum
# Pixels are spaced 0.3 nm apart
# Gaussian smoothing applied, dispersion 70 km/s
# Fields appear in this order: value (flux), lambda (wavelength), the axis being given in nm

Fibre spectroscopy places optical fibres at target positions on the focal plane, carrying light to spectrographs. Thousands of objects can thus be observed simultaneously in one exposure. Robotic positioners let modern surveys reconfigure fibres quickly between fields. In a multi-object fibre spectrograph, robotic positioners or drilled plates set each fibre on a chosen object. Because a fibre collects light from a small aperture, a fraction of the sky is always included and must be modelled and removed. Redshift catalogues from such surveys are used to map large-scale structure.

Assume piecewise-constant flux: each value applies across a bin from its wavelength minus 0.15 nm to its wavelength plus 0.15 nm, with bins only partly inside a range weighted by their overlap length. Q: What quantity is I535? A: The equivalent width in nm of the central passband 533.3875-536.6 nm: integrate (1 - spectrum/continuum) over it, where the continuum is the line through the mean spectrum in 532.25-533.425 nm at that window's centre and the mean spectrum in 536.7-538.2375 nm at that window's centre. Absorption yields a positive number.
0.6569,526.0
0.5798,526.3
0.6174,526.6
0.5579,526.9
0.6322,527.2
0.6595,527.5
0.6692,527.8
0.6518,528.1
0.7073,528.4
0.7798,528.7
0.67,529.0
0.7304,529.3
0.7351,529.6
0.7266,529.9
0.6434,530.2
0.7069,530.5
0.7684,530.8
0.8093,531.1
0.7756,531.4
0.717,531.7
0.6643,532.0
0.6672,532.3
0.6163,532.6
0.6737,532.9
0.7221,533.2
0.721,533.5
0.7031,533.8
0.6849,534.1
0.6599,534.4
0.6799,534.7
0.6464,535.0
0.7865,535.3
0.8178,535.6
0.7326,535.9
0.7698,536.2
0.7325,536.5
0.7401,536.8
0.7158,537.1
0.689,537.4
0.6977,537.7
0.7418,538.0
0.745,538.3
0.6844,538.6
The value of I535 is -0.12 nm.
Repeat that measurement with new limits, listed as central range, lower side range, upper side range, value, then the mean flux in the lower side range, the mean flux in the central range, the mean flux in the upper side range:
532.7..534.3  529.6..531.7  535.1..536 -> 0.130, 0.737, 0.697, 0.774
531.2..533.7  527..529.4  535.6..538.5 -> 0.037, 0.684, 0.697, 0.733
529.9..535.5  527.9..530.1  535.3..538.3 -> 0.162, 0.712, 0.704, 0.74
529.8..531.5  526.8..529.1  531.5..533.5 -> -0.153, 0.668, 0.738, 0.683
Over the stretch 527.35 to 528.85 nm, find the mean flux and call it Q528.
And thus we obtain 0.694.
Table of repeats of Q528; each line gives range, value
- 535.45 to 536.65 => 0.763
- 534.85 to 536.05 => 0.746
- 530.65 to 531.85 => 0.768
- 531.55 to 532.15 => 0.691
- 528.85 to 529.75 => 0.712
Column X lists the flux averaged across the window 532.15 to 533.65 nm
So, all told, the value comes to 0.68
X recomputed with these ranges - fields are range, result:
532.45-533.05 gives 0.645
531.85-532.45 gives 0.666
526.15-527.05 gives 0.585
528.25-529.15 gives 0.719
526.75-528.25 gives 0.634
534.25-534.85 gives 0.67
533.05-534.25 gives 0.708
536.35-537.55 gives 0.719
